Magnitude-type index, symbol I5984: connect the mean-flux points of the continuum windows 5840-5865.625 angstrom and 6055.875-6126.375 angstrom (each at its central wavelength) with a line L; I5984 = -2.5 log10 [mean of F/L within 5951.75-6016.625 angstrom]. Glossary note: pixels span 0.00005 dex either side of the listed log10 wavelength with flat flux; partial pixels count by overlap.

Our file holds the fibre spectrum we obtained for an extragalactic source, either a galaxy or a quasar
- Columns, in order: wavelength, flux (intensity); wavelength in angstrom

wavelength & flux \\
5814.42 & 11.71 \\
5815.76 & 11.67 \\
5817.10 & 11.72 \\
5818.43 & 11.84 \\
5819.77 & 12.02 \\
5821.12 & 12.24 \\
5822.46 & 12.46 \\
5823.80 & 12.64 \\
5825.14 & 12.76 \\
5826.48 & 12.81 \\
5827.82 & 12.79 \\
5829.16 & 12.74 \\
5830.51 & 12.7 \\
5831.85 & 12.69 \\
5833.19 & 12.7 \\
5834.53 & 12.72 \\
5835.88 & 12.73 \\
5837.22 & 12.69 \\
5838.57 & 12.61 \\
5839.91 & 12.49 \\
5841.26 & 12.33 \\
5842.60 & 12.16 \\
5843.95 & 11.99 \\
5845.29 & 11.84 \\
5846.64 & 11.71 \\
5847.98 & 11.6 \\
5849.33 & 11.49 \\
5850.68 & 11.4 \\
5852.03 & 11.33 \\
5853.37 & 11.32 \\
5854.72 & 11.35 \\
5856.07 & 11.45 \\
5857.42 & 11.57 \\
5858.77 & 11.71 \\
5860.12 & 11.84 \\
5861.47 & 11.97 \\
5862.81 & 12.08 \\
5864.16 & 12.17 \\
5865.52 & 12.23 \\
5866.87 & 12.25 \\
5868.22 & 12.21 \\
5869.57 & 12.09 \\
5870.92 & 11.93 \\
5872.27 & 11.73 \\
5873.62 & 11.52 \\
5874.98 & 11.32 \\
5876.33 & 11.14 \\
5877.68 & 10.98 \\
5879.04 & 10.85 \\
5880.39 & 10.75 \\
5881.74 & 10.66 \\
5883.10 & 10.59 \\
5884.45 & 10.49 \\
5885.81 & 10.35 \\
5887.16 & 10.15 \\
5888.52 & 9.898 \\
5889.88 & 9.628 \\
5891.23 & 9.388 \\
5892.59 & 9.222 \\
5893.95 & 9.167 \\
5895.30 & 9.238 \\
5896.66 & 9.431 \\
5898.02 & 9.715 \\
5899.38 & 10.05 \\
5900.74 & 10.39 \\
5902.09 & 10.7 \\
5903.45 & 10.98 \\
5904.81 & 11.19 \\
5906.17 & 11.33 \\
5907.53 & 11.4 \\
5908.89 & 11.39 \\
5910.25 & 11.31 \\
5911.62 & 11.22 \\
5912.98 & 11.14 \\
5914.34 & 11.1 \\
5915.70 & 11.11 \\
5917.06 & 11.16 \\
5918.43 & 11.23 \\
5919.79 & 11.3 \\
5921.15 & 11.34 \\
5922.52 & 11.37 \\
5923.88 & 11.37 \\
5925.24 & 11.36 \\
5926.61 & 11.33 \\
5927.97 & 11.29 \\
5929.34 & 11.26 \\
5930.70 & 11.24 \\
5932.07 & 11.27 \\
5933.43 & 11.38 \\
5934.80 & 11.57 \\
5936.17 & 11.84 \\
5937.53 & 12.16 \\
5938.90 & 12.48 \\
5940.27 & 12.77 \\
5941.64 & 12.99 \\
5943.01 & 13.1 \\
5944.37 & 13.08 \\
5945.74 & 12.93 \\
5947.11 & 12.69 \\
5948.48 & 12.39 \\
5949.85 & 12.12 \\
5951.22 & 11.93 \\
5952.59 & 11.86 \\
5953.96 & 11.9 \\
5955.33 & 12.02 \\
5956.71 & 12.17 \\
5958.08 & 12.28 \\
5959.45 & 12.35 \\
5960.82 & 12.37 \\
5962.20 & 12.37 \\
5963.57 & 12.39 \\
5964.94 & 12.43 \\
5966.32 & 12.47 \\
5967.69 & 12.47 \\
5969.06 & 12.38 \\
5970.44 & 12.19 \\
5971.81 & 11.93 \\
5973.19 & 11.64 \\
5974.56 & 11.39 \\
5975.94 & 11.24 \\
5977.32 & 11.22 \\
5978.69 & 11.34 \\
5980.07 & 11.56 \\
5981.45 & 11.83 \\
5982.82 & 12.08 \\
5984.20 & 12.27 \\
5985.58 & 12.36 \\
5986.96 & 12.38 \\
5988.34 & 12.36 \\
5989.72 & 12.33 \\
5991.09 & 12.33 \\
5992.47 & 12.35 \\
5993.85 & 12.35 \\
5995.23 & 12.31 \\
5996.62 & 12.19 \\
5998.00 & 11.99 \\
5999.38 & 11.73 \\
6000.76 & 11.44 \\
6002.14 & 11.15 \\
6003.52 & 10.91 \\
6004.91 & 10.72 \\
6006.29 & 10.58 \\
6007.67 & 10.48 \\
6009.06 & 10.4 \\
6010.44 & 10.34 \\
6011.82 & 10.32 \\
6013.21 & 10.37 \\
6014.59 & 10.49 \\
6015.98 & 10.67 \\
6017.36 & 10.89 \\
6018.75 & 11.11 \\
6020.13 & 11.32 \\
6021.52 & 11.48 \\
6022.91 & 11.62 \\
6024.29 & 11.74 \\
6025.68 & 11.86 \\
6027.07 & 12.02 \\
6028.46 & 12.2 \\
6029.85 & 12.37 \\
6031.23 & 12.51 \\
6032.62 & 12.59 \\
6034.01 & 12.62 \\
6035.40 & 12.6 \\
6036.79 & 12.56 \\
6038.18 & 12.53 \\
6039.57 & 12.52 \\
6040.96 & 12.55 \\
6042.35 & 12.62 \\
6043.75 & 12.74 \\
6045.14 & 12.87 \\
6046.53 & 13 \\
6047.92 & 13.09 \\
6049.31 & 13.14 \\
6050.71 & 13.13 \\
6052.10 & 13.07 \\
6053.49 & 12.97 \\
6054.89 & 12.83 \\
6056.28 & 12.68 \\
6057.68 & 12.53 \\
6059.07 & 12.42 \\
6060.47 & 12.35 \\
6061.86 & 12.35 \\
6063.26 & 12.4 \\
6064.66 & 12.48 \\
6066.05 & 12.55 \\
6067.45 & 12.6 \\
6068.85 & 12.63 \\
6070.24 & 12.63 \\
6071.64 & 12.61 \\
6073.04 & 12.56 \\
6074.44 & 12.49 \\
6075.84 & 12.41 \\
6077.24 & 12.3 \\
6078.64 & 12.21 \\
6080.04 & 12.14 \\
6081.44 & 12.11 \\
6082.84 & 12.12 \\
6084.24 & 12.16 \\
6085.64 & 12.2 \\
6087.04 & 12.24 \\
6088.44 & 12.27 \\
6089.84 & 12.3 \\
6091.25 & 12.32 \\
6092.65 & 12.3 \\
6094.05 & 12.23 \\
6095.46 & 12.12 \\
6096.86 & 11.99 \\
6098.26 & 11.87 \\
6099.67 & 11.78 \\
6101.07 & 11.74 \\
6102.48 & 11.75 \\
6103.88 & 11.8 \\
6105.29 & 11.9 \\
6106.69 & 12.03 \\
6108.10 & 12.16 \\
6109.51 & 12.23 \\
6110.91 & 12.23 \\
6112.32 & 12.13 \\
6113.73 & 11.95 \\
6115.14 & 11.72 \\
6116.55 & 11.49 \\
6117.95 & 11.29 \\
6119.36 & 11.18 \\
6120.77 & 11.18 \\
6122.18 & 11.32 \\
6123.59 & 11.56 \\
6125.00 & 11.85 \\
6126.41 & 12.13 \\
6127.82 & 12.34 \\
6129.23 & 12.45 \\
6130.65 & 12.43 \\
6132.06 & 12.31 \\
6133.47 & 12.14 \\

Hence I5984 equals 0.02 mag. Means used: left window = 11.8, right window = 12.1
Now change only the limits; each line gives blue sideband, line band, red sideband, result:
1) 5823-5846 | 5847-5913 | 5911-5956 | 0.11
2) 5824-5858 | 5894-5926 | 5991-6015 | 0.09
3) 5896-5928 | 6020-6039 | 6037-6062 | 0.03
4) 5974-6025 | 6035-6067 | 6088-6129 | -0.09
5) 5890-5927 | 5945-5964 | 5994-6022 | -0.13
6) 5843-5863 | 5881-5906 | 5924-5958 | 0.17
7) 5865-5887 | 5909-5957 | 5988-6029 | -0.04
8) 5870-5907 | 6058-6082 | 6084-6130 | -0.07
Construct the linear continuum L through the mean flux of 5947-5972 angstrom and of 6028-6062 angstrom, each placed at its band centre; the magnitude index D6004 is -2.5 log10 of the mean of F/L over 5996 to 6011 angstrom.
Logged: 0.13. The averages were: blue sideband 12.2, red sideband 12.7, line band 11.1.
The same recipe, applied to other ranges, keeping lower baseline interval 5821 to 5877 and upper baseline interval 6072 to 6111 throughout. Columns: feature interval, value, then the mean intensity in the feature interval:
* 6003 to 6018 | 0.150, 10.6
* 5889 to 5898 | 0.275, 9.38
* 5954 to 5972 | -0.016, 12.3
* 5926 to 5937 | 0.063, 11.4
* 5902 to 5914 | 0.084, 11.2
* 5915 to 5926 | 0.076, 11.3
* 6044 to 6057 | -0.072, 13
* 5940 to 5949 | -0.066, 12.9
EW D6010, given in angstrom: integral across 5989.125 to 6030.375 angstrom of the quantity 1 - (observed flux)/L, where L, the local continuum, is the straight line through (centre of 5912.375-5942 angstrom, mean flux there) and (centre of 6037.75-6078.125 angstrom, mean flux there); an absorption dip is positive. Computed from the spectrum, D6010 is 2.8 angstrom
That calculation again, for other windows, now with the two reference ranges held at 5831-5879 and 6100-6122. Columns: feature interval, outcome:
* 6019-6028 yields 0.1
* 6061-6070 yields -0.5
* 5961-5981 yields -0.2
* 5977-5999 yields -0.5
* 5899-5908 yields 0.8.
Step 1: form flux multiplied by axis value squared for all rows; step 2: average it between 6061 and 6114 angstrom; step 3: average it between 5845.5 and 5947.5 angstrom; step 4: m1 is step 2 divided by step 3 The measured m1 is 1.15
